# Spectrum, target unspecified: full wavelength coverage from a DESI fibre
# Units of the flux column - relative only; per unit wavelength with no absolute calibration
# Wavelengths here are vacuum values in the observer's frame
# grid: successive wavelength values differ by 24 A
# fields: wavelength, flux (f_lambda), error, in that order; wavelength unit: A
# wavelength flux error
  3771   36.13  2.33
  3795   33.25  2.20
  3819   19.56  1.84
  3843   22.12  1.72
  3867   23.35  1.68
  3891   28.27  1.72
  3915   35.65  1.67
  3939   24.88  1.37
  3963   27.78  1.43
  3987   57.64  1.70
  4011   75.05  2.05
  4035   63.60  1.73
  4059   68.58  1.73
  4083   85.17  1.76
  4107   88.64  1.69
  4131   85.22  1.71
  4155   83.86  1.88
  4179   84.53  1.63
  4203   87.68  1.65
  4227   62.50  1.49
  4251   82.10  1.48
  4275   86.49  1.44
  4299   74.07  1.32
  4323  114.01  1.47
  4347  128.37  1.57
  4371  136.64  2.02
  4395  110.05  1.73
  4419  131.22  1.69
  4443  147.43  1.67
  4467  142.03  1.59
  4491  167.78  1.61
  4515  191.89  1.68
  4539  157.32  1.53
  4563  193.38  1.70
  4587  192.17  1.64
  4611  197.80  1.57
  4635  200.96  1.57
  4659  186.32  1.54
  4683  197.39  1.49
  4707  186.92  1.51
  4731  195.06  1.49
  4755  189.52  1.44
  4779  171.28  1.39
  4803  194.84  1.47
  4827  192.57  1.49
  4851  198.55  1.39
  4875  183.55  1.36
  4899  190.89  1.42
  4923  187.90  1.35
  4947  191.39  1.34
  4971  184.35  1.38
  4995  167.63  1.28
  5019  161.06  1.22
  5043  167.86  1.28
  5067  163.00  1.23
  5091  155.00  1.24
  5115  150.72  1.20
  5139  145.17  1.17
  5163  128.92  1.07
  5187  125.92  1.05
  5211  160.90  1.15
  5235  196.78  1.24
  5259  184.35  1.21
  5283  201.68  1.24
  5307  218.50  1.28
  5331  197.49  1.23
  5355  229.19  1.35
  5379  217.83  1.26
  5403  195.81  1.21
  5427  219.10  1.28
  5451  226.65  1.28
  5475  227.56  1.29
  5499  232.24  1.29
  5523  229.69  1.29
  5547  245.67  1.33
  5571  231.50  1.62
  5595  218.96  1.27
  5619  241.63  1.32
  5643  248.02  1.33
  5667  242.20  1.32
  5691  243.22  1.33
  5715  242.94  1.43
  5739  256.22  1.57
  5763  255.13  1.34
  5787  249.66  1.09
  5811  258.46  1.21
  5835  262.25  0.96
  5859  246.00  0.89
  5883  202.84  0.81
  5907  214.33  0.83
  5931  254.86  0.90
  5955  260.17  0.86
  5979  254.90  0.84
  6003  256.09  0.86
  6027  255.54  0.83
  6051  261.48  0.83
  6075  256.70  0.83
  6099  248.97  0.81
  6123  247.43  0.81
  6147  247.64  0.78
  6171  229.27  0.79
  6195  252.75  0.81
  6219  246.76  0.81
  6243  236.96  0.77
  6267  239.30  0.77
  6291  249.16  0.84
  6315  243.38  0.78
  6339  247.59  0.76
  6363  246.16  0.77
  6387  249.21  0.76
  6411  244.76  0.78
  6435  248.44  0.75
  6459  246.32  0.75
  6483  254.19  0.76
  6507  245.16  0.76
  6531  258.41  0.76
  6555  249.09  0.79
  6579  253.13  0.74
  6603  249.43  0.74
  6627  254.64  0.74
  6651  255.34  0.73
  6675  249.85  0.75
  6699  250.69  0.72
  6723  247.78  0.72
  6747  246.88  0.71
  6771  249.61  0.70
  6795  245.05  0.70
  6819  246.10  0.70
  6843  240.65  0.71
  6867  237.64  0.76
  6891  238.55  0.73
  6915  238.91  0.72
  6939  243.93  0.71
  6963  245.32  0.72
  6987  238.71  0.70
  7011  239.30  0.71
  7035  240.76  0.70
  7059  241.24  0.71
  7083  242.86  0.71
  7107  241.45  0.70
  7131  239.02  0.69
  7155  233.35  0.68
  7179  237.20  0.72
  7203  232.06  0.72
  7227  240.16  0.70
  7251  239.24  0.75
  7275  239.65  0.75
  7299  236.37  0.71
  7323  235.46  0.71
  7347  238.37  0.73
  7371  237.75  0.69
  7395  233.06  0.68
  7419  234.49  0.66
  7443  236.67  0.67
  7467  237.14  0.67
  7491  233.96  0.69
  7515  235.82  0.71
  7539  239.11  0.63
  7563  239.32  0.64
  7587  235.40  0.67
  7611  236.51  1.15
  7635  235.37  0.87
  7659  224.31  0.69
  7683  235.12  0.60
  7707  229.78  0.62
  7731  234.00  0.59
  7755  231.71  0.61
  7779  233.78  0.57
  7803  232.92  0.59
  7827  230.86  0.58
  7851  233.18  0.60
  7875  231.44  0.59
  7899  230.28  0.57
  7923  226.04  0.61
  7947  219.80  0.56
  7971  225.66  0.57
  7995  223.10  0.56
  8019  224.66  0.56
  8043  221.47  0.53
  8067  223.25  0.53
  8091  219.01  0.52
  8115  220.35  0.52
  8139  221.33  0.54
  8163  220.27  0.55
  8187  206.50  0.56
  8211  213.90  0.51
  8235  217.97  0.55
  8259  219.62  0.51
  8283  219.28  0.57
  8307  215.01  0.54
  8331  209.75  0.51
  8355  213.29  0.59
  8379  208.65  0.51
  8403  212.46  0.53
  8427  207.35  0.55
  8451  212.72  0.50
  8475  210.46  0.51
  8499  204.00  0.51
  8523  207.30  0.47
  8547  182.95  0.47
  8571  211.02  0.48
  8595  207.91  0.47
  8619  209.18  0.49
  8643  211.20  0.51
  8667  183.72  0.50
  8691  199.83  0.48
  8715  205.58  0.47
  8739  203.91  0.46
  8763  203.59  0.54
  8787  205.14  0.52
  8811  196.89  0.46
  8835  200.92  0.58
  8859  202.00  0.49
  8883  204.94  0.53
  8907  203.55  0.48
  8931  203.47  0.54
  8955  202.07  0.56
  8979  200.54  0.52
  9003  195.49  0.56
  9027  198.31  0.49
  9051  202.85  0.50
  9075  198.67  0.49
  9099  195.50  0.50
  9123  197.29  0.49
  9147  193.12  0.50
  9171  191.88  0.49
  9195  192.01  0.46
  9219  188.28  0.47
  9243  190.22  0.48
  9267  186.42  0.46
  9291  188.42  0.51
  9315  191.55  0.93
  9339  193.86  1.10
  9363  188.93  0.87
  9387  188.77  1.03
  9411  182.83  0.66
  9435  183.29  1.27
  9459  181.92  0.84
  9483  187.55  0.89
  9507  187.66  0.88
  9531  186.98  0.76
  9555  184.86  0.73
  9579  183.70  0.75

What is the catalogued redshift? 0.00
